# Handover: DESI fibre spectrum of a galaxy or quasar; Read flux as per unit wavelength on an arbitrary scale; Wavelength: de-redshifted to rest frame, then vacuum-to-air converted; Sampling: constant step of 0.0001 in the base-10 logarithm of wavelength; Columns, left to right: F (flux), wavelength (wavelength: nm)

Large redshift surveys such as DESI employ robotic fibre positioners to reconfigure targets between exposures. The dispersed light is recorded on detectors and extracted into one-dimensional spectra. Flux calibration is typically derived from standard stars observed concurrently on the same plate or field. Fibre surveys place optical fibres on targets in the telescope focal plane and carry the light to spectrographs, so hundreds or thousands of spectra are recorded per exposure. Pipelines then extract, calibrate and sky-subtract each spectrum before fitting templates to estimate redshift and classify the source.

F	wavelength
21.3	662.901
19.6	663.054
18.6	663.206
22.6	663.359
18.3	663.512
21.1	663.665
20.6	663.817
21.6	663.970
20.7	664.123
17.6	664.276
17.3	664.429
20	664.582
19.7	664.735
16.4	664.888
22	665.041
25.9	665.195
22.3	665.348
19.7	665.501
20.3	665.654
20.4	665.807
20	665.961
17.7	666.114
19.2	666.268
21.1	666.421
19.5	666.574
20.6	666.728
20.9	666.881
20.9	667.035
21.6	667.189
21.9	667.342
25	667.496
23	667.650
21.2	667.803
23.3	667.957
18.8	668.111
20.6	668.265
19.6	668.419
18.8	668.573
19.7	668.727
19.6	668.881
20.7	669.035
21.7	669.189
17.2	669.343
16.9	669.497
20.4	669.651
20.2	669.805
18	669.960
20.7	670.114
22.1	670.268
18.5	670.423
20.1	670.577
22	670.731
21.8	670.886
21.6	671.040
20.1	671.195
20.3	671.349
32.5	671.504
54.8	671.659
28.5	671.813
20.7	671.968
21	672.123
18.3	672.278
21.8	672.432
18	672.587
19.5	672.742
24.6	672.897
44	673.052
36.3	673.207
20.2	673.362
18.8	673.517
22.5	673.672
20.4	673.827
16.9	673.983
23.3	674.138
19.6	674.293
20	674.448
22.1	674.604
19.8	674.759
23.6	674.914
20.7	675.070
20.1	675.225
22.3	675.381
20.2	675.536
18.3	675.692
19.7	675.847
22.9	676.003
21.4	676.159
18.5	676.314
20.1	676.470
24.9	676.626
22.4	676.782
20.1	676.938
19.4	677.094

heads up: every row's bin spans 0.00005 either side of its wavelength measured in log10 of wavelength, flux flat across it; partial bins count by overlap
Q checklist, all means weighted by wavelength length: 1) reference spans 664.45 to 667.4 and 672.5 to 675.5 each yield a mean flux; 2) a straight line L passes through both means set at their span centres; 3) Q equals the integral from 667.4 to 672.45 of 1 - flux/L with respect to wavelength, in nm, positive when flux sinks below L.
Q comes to -0.12 nm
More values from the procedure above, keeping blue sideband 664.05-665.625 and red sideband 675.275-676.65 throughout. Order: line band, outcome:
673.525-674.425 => 0.01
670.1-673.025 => -0.49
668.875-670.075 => 0.06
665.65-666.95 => 0.02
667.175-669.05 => -0.07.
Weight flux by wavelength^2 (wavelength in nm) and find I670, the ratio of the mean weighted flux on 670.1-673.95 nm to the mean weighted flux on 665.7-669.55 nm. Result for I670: 1.2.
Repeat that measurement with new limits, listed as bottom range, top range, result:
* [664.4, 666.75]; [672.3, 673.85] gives 1.24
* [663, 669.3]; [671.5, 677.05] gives 1.16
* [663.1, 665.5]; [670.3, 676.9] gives 1.16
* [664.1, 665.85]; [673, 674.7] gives 1.20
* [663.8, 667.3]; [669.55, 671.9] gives 1.20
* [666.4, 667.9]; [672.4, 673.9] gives 1.16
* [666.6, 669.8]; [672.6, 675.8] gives 1.11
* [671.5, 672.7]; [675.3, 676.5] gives 0.78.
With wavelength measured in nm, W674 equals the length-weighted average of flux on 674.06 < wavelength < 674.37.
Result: 21.5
